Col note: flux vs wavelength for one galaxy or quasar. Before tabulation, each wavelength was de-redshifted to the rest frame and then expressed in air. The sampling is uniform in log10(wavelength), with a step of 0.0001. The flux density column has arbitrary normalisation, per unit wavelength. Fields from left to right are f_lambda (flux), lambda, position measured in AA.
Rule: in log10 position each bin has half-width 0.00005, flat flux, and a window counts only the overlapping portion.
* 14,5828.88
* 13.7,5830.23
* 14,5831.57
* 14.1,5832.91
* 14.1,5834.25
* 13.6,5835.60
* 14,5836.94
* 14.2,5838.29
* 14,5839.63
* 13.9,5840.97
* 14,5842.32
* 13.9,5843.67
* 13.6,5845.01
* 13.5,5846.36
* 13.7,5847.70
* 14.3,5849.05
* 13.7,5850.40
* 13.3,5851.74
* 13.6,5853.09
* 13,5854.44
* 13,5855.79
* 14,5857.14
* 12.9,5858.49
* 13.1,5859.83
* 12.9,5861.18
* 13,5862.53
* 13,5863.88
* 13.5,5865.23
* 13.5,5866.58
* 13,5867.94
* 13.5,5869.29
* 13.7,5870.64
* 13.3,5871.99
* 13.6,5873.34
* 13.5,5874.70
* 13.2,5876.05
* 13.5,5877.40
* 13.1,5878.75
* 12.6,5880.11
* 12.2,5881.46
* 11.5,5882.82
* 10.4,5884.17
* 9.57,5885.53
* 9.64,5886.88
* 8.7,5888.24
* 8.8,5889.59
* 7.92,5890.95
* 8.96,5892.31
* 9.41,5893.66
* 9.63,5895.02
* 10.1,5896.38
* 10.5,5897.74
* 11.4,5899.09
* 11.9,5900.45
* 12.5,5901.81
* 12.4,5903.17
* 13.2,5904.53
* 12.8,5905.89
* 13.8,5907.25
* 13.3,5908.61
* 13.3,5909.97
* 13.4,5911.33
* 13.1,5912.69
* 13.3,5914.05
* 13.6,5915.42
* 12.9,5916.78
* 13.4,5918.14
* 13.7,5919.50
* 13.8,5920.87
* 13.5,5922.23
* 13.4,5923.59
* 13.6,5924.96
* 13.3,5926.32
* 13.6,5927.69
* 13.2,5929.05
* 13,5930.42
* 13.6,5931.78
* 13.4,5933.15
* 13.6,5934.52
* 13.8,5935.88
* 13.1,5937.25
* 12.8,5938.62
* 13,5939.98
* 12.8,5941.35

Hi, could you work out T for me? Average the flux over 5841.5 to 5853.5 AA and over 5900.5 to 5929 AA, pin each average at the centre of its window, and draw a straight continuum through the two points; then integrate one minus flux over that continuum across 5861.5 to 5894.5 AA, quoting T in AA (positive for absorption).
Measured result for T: 4.2 AA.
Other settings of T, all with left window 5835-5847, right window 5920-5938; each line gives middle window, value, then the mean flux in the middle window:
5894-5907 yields 1.9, 11.6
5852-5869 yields 0.7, 13.2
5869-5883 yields 0.6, 13.1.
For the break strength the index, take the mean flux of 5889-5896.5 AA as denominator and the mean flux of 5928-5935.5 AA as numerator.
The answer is 1.5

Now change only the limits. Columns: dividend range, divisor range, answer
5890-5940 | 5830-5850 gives 0.90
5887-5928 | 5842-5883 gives 0.91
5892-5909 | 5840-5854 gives 0.84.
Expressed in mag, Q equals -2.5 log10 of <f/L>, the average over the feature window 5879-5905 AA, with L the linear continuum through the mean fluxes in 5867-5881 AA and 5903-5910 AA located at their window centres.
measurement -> 0.24 mag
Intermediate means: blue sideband 13.3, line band 10.6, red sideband 13.2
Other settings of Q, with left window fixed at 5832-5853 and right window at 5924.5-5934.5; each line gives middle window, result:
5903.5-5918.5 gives 0.02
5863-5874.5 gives 0.03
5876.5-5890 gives 0.23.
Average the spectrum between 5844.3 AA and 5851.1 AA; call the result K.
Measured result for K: 13.8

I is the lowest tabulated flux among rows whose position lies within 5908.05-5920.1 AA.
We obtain 12.9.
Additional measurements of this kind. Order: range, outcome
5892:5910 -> 8.96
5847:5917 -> 7.92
